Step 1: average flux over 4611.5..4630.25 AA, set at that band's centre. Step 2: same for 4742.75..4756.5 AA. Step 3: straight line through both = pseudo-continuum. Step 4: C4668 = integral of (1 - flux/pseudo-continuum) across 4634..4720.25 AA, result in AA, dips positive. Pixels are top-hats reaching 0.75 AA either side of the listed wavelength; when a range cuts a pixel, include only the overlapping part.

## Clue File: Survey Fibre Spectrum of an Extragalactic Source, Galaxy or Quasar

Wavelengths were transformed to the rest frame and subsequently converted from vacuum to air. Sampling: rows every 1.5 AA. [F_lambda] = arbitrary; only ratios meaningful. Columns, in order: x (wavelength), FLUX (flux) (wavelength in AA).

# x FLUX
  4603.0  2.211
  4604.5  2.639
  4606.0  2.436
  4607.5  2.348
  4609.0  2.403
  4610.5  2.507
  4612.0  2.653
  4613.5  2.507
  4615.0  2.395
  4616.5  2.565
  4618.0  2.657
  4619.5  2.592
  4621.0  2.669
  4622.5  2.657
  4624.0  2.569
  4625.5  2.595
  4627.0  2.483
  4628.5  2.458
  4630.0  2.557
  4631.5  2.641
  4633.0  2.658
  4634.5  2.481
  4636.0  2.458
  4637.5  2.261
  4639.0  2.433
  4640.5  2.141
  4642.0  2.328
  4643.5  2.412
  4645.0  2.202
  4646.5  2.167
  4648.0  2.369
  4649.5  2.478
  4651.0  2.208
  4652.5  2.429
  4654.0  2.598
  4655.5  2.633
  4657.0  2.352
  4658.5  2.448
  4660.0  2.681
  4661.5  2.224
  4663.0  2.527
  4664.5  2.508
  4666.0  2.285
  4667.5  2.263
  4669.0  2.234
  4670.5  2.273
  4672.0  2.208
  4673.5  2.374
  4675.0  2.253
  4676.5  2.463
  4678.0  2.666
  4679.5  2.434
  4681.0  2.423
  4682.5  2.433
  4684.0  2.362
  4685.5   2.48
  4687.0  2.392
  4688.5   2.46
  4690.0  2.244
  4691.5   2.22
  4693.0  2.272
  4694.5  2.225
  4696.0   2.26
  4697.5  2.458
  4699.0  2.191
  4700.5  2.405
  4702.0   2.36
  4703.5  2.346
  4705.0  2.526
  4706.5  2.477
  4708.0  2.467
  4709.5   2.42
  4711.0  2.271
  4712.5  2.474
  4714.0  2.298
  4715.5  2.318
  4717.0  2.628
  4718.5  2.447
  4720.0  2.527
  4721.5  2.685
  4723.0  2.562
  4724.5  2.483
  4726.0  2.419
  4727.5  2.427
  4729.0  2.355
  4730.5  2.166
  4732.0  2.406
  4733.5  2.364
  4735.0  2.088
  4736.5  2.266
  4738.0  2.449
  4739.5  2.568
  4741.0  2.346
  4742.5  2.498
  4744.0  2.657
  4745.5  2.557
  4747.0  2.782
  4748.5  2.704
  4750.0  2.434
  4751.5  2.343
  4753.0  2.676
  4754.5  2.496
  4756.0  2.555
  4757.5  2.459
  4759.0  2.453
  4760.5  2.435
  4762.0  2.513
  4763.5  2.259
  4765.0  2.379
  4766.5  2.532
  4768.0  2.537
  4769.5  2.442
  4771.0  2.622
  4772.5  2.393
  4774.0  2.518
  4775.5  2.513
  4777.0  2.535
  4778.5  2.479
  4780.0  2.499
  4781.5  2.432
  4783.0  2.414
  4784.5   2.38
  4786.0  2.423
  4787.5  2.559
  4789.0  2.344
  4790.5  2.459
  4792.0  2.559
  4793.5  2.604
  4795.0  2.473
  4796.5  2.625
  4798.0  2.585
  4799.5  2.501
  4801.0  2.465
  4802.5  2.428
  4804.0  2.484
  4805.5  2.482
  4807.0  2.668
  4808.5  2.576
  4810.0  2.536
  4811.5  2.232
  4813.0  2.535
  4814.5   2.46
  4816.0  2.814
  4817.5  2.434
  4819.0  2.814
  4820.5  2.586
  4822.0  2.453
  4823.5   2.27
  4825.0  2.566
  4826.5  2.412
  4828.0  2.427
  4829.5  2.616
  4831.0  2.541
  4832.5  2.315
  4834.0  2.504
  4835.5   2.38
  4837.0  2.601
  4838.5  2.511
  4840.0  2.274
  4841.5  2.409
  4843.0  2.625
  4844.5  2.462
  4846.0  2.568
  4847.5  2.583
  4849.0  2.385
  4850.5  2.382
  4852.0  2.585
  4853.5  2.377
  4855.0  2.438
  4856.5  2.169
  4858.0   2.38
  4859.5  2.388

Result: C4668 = 6.33 AA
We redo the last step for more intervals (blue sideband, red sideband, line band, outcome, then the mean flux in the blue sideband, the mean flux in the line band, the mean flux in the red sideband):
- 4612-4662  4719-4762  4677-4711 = 1.16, 2.47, 2.39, 2.47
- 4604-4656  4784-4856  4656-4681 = 0.87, 2.47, 2.39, 2.49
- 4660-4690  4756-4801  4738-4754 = -0.65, 2.39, 2.55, 2.48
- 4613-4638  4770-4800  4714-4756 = 0.73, 2.54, 2.47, 2.5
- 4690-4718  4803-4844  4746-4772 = -0.85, 2.36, 2.51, 2.5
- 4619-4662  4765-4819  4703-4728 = 0.21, 2.46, 2.46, 2.5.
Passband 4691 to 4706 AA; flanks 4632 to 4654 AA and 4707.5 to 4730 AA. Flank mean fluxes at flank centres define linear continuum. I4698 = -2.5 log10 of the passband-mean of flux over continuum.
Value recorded 0.04 mag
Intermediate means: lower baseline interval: 2.37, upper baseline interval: 2.45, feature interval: 2.33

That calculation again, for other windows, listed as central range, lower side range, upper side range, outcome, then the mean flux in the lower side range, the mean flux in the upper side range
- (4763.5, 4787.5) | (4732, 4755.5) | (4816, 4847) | 0.01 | 2.48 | 2.5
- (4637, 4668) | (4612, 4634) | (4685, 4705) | 0.04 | 2.57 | 2.34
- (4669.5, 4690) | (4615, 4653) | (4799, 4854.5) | 0.03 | 2.46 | 2.49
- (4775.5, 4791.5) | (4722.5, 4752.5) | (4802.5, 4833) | 0.01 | 2.44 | 2.51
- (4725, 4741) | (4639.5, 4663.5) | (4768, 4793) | 0.04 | 2.39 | 2.48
